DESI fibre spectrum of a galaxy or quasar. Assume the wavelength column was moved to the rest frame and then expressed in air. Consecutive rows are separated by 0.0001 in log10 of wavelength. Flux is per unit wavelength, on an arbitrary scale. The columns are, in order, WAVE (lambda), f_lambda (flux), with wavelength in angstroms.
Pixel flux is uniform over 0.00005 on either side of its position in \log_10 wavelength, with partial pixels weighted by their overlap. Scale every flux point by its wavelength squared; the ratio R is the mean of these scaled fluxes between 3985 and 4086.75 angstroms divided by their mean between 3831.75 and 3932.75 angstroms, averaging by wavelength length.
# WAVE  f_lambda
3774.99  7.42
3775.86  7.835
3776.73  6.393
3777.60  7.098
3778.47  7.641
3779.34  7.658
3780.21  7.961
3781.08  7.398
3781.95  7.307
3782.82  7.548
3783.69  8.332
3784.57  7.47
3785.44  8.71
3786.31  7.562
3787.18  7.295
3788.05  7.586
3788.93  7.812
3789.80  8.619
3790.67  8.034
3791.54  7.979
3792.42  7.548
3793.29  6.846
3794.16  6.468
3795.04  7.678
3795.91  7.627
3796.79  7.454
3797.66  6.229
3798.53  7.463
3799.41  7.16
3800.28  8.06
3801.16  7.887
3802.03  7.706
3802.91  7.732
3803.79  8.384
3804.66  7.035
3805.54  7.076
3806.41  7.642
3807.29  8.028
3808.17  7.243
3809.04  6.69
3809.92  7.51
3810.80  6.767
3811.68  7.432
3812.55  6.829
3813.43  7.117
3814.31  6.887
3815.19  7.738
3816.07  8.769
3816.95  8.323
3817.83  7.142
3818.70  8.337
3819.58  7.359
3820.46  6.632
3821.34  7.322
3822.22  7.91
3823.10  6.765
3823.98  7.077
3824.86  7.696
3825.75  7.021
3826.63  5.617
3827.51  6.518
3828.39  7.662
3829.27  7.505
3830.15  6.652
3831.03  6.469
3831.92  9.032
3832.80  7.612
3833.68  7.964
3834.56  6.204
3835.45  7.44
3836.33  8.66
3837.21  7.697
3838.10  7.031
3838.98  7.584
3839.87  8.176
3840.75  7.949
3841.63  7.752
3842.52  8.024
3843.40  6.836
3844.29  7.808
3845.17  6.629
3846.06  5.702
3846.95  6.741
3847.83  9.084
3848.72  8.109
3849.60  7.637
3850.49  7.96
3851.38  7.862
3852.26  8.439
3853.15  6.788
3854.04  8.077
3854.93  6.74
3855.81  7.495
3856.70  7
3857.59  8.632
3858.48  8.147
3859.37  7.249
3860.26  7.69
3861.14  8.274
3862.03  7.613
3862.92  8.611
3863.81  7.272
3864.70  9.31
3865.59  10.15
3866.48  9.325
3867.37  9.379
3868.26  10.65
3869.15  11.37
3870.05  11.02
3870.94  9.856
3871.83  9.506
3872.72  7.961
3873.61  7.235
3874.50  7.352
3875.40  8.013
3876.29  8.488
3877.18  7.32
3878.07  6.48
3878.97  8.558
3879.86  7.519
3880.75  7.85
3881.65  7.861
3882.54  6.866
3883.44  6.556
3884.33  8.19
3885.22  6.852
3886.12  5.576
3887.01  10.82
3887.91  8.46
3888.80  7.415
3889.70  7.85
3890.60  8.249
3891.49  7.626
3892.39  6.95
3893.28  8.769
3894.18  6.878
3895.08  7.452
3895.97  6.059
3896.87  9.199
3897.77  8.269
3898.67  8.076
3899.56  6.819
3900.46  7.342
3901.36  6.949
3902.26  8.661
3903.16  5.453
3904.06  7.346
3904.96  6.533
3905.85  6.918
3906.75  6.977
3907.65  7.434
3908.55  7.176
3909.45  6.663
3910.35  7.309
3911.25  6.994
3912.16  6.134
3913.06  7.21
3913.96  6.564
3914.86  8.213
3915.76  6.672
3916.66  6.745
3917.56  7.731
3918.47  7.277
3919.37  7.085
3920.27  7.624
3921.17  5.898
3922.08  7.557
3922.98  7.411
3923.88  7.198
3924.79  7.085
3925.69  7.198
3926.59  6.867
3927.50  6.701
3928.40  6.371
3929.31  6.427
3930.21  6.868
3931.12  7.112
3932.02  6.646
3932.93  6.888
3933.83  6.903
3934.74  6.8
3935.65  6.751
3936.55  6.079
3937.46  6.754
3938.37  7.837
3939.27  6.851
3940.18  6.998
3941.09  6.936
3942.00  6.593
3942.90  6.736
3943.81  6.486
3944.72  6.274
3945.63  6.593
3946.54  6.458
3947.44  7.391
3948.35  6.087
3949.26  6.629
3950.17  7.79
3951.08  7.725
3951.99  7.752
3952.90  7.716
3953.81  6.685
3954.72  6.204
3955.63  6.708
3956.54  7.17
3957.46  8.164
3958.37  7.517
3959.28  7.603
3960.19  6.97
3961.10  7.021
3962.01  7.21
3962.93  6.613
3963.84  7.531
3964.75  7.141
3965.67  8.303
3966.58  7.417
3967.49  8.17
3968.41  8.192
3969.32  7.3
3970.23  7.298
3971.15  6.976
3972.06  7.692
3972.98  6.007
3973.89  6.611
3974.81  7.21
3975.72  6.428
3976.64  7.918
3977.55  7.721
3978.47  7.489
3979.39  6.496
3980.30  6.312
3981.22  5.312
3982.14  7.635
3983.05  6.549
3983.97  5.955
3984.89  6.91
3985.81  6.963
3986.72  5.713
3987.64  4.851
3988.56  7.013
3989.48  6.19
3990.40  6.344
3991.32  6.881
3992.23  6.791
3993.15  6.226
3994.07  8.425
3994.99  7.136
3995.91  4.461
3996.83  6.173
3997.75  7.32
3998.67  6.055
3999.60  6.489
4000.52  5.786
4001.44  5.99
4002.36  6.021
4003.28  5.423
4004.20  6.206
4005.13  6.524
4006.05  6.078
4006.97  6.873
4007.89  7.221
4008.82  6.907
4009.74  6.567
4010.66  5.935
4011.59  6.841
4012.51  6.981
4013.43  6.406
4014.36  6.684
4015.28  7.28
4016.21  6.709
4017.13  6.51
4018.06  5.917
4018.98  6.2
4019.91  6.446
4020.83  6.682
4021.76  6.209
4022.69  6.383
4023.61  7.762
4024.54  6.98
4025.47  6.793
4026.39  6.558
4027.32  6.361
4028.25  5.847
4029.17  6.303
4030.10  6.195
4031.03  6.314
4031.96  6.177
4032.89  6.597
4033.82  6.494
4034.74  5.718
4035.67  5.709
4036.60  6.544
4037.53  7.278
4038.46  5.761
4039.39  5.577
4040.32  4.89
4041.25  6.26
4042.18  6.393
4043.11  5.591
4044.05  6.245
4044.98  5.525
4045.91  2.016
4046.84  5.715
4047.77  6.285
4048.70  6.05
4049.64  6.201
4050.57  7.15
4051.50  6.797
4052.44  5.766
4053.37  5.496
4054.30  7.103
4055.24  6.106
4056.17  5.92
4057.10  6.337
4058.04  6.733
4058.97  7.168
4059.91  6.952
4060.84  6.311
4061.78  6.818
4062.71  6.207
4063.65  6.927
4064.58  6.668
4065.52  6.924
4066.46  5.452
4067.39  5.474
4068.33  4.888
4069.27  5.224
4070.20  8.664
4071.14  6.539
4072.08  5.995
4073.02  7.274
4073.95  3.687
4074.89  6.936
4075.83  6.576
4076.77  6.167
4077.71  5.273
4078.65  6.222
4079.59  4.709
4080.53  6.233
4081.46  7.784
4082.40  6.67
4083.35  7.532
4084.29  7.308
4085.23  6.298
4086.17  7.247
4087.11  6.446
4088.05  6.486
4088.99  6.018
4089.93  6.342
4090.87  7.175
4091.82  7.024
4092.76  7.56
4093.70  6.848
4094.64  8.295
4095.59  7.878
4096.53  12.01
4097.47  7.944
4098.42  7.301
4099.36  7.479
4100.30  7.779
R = 0.90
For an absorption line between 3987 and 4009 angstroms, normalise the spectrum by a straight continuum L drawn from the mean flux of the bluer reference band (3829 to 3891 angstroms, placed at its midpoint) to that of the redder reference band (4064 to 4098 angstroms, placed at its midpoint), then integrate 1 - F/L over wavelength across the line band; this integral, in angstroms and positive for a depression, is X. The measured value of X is 2.5 angstroms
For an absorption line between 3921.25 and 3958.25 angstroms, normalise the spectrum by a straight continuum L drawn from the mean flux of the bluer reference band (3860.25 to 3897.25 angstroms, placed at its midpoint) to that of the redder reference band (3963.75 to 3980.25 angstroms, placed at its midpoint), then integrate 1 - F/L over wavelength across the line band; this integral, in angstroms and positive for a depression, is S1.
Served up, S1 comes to 3.3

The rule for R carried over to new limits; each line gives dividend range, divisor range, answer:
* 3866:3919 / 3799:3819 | 1.07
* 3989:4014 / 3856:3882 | 0.82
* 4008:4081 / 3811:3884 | 0.89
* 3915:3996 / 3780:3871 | 0.96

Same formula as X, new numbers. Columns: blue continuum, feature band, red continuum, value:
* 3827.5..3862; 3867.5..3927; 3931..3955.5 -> -3.4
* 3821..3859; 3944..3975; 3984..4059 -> -2.2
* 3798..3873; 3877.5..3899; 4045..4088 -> -0.7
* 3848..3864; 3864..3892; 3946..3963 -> -2.6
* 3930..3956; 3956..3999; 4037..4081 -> -1.8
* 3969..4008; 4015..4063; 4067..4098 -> 3.0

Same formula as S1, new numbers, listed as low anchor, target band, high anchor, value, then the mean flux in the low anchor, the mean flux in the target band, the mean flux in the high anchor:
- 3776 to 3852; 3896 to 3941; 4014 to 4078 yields -0.9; 7.48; 7.06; 6.24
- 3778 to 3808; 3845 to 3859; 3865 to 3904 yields 0.6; 7.61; 7.58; 8.07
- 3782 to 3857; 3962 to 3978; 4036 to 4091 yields -1.4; 7.48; 7.32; 6.24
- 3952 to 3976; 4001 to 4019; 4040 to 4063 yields 0.4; 7.24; 6.47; 6.09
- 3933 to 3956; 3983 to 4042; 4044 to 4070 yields 0.2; 6.87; 6.39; 6.11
